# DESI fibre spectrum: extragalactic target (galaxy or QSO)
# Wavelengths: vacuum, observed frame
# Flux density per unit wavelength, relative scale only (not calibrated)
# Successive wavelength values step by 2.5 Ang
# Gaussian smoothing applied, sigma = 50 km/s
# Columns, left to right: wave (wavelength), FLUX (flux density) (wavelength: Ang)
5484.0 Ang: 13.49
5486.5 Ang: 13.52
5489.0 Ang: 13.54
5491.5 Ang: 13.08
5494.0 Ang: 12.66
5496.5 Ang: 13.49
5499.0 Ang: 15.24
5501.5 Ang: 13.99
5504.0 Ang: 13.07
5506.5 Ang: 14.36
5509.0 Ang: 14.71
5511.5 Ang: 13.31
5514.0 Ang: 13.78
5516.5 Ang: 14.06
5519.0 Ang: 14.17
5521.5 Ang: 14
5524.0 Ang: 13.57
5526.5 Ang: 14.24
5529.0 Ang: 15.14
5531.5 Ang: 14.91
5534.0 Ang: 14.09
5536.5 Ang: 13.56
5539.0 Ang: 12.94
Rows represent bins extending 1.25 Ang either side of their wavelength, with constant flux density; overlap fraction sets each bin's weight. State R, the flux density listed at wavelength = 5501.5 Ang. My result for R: 13.99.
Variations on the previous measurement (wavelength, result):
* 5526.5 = 14.24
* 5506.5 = 14.36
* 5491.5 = 13.08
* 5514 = 13.78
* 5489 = 13.54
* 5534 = 14.09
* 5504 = 13.07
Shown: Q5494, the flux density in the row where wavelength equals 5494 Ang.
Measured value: 12.66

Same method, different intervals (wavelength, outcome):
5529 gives 15.14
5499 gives 15.24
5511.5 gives 13.31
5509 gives 14.71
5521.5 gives 14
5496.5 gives 13.49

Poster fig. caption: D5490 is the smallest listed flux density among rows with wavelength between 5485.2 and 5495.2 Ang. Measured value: 12.66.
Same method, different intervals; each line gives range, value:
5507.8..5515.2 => 13.31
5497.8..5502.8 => 13.99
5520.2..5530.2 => 13.57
